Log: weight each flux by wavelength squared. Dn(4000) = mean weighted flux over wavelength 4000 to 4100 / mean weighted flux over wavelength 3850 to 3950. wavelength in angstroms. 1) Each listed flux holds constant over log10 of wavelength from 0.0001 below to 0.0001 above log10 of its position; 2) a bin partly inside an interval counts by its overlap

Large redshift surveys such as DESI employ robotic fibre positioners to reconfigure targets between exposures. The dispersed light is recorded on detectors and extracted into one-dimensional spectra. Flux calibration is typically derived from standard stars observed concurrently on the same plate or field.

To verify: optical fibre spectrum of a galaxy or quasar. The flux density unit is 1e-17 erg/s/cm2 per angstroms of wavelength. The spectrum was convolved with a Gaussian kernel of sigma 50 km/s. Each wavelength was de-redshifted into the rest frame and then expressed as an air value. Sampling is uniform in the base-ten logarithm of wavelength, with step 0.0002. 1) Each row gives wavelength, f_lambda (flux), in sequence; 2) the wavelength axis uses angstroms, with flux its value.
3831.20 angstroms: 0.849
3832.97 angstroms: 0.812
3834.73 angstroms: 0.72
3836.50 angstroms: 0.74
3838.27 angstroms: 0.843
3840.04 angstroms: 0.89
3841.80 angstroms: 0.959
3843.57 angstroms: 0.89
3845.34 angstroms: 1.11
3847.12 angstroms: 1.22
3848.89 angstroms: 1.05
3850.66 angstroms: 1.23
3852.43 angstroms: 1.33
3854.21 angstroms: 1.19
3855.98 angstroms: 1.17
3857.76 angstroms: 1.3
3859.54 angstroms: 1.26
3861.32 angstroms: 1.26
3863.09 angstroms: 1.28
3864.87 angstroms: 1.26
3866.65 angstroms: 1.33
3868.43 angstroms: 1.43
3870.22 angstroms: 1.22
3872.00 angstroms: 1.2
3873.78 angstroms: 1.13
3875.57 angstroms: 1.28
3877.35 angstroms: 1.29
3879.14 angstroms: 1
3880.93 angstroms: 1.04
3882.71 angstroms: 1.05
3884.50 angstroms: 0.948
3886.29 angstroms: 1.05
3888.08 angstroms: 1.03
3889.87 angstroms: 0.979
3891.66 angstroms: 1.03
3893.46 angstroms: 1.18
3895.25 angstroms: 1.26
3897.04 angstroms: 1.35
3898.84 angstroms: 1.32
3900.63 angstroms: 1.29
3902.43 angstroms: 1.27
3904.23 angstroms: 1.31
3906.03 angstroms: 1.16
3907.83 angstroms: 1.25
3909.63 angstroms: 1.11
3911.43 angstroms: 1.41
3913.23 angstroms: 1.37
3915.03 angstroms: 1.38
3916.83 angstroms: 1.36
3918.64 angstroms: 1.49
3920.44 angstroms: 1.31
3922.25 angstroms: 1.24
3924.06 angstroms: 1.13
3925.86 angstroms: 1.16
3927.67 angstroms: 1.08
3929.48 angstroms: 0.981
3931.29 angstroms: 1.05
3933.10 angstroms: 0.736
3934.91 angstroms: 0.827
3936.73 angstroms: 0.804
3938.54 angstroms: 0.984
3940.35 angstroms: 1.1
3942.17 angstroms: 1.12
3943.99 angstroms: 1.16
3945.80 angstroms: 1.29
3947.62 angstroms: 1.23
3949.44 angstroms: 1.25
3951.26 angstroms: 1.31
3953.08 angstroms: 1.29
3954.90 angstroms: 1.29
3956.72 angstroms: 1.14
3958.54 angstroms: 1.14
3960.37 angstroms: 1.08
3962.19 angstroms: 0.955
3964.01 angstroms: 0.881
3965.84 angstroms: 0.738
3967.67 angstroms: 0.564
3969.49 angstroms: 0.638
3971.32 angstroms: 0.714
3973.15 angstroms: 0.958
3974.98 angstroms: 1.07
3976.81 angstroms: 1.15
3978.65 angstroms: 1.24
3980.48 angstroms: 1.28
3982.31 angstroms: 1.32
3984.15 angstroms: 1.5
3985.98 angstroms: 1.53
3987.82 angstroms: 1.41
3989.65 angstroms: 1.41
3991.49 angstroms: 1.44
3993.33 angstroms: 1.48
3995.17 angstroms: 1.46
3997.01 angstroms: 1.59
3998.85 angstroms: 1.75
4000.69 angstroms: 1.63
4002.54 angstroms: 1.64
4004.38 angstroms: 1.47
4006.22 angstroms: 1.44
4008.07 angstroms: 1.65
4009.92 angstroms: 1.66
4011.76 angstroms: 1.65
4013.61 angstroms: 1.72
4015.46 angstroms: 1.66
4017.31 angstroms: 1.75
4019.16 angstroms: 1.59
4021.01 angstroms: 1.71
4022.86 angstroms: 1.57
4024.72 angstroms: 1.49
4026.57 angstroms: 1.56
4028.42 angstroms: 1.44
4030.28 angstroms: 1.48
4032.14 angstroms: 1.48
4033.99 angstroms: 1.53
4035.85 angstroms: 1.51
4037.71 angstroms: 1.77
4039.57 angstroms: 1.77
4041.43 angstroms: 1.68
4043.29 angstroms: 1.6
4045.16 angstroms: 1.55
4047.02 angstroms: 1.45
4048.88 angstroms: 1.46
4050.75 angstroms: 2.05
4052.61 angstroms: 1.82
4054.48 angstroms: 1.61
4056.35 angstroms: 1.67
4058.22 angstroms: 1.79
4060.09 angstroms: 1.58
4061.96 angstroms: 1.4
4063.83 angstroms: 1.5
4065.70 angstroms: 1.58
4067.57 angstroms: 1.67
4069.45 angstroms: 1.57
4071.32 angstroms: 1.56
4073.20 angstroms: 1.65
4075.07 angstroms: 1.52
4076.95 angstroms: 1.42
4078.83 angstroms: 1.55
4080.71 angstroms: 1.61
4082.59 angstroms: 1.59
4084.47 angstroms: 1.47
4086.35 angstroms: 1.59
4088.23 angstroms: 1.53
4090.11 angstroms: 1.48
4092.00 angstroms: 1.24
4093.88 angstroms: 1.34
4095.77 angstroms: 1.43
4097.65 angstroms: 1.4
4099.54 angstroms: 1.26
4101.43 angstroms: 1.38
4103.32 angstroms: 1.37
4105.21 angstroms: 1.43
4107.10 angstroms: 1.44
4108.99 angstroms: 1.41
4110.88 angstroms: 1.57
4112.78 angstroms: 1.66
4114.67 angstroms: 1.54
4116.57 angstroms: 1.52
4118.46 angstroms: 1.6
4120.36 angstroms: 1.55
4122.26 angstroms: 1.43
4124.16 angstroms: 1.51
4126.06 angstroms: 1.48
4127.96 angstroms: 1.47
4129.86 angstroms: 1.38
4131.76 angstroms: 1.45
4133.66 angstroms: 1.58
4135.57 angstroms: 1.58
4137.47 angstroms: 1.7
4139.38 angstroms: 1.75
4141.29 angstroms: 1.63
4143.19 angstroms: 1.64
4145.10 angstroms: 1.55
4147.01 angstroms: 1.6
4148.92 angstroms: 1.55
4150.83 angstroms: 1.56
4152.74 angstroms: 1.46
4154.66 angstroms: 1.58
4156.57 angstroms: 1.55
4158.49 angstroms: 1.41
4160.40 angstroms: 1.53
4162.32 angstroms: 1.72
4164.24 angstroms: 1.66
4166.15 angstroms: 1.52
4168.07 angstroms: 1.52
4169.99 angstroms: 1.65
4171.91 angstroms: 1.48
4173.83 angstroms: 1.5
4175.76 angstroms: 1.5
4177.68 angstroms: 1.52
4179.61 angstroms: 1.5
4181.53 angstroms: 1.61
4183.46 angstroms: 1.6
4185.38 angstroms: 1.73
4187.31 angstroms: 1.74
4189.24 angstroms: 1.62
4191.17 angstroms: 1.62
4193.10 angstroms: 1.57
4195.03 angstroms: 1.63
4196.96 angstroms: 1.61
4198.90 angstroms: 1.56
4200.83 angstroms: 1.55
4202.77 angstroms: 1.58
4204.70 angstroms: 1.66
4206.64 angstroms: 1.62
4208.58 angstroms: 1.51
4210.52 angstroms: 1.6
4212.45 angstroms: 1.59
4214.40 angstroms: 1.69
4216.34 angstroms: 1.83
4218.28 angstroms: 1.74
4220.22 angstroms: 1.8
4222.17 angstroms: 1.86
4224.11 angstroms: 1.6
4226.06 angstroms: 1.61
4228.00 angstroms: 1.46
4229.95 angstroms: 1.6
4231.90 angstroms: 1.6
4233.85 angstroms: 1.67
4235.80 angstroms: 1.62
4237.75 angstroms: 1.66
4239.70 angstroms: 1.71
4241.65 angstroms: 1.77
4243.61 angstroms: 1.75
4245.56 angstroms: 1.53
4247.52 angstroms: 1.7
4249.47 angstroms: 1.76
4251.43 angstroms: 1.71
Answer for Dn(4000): 1.43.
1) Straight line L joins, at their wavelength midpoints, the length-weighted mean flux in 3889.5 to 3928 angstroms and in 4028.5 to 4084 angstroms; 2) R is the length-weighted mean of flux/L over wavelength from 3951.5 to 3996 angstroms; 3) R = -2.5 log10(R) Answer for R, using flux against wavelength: 0.21 mag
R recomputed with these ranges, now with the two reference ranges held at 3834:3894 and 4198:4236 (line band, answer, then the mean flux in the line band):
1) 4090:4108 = 0.07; 1.37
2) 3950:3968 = 0.18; 1.06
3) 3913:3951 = 0.07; 1.14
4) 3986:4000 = -0.16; 1.51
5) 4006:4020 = -0.23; 1.65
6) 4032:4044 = -0.19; 1.63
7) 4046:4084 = -0.14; 1.6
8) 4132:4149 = -0.06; 1.62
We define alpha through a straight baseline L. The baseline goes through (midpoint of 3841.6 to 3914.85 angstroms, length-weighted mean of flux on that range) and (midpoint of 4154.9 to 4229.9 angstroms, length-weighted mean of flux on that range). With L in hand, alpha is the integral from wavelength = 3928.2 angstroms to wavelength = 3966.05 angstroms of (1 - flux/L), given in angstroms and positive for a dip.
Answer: 6.31 angstroms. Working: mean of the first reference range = 1.19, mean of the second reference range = 1.61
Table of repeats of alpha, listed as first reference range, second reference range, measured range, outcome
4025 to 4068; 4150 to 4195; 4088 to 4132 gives 3.8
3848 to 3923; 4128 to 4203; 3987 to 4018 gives -4.6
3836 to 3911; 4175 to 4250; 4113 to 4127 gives -0.2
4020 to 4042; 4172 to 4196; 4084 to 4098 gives 1.3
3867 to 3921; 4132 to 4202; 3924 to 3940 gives 3.8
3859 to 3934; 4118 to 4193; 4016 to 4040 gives -3.5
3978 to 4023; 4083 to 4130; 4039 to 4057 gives -1.9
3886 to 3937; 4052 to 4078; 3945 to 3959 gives 0.4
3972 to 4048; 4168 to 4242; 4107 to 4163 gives 1.3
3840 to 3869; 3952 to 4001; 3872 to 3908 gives 1.1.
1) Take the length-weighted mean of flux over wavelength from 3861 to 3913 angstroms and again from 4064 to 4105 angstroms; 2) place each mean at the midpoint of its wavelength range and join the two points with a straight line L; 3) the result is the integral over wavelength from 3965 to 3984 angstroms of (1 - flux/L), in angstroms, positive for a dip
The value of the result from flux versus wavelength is 4.8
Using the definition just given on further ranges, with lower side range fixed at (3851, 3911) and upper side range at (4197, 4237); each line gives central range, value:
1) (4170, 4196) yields 0.1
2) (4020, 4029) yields -1.1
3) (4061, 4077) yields -1.1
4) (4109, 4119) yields -0.4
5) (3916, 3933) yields 1.1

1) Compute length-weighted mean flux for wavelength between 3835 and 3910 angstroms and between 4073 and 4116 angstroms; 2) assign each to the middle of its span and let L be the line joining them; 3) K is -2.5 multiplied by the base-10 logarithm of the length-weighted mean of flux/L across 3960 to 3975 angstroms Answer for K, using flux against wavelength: 0.49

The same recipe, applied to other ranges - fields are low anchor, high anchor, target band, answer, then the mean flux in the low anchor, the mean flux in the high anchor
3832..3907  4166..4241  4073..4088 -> -0.08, 1.13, 1.62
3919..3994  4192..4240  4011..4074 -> -0.24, 1.12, 1.64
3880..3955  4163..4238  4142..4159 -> -0.01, 1.16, 1.62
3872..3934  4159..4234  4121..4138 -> 0.01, 1.18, 1.61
